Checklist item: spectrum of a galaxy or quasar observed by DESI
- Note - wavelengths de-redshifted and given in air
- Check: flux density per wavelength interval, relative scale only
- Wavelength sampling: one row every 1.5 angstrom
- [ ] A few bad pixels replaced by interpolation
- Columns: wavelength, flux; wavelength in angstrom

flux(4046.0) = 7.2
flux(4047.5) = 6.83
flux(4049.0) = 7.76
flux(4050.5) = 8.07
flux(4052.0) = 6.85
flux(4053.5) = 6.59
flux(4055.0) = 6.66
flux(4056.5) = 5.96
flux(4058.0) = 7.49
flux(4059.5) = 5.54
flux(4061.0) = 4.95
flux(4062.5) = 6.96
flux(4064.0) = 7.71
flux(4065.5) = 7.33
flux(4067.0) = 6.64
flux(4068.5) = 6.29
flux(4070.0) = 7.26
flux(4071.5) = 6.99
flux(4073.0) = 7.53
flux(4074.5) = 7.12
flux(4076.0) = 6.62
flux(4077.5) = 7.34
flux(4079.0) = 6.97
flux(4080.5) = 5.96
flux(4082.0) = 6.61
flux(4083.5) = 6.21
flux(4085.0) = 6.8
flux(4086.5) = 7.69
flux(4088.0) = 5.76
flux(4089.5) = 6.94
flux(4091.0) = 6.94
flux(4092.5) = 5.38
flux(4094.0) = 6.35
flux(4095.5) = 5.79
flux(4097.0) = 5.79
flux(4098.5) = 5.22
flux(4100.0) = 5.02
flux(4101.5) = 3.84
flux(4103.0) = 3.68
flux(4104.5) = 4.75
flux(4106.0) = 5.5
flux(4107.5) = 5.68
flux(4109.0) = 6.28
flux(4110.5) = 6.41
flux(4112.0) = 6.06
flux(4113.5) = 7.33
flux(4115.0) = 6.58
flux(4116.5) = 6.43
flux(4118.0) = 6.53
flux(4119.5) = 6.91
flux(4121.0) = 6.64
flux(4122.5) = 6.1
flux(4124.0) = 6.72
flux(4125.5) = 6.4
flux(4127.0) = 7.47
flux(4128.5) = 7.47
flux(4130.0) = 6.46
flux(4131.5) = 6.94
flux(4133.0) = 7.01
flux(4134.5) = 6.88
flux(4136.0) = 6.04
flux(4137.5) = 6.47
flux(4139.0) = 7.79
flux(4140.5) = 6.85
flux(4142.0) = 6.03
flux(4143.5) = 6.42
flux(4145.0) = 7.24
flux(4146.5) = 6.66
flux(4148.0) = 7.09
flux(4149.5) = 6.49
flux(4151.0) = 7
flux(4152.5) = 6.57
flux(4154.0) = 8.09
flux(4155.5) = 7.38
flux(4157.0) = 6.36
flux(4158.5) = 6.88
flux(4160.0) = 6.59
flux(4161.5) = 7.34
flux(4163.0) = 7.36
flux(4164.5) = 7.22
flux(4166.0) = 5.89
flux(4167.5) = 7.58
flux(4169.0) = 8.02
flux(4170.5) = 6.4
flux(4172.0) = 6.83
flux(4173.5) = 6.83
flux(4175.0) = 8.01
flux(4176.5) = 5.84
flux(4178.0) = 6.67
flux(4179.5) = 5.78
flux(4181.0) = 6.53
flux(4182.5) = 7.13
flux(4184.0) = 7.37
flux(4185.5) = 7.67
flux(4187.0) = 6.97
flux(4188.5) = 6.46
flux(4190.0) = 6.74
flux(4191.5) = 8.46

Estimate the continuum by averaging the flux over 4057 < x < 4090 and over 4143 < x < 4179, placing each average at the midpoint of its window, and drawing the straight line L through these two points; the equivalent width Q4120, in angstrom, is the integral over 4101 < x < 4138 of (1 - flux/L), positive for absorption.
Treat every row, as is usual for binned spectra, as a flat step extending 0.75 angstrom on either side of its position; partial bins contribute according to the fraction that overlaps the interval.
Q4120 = 3.1 angstrom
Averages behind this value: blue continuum 6.75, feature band 6.28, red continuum 6.94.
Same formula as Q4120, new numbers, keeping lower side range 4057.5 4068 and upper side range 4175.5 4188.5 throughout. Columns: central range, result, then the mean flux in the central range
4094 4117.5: 3.6 angstrom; 5.66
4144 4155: -0.5 angstrom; 7.01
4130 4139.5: -0.1 angstrom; 6.8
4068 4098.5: 0.3 angstrom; 6.59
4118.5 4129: -0.2 angstrom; 6.79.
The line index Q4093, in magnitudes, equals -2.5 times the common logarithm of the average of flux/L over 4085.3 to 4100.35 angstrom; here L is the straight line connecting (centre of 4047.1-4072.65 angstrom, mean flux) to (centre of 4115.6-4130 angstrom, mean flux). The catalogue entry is 0.11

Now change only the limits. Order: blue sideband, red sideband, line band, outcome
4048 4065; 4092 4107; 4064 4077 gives -0.13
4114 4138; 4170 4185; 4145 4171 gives -0.04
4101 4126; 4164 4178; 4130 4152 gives -0.05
